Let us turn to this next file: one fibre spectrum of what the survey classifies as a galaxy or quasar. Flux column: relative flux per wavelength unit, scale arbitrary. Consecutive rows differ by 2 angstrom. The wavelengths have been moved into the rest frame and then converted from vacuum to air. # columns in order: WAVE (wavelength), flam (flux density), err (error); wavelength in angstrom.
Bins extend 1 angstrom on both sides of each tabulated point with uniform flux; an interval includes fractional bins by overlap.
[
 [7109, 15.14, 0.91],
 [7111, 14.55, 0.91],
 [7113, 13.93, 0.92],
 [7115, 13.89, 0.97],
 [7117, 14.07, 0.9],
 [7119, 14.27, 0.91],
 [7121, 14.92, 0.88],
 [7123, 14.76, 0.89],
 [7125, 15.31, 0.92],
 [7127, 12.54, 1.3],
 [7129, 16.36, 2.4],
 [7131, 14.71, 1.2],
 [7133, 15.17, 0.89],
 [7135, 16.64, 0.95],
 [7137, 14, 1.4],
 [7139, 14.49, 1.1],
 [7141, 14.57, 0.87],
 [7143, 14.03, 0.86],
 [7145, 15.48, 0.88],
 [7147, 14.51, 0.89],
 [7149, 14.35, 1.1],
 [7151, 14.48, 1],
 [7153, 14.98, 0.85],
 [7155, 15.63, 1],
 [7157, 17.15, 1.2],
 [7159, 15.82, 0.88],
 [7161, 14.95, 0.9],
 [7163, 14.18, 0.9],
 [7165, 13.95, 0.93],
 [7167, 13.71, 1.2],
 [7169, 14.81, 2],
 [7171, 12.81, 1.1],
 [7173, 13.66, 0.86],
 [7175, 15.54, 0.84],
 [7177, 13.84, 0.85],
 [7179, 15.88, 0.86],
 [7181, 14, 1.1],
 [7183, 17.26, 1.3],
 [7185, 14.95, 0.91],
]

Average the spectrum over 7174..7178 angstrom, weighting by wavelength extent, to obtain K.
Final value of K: 14.7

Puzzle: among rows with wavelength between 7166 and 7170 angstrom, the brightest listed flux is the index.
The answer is 14.81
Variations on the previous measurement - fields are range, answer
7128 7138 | 16.64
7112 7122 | 14.92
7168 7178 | 15.54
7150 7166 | 17.15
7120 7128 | 15.31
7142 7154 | 15.48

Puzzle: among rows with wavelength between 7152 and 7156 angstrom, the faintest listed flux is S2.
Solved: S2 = 14.98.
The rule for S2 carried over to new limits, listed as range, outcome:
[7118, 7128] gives 12.54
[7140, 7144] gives 14.03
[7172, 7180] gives 13.66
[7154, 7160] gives 15.63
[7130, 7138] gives 14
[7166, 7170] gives 13.71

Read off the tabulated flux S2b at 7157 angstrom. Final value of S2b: 17.15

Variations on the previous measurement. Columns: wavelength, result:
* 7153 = 14.98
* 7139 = 14.49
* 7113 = 13.93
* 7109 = 15.14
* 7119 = 14.27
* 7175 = 15.54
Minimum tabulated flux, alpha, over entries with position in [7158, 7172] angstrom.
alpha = 12.81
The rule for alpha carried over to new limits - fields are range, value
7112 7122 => 13.89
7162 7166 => 13.95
